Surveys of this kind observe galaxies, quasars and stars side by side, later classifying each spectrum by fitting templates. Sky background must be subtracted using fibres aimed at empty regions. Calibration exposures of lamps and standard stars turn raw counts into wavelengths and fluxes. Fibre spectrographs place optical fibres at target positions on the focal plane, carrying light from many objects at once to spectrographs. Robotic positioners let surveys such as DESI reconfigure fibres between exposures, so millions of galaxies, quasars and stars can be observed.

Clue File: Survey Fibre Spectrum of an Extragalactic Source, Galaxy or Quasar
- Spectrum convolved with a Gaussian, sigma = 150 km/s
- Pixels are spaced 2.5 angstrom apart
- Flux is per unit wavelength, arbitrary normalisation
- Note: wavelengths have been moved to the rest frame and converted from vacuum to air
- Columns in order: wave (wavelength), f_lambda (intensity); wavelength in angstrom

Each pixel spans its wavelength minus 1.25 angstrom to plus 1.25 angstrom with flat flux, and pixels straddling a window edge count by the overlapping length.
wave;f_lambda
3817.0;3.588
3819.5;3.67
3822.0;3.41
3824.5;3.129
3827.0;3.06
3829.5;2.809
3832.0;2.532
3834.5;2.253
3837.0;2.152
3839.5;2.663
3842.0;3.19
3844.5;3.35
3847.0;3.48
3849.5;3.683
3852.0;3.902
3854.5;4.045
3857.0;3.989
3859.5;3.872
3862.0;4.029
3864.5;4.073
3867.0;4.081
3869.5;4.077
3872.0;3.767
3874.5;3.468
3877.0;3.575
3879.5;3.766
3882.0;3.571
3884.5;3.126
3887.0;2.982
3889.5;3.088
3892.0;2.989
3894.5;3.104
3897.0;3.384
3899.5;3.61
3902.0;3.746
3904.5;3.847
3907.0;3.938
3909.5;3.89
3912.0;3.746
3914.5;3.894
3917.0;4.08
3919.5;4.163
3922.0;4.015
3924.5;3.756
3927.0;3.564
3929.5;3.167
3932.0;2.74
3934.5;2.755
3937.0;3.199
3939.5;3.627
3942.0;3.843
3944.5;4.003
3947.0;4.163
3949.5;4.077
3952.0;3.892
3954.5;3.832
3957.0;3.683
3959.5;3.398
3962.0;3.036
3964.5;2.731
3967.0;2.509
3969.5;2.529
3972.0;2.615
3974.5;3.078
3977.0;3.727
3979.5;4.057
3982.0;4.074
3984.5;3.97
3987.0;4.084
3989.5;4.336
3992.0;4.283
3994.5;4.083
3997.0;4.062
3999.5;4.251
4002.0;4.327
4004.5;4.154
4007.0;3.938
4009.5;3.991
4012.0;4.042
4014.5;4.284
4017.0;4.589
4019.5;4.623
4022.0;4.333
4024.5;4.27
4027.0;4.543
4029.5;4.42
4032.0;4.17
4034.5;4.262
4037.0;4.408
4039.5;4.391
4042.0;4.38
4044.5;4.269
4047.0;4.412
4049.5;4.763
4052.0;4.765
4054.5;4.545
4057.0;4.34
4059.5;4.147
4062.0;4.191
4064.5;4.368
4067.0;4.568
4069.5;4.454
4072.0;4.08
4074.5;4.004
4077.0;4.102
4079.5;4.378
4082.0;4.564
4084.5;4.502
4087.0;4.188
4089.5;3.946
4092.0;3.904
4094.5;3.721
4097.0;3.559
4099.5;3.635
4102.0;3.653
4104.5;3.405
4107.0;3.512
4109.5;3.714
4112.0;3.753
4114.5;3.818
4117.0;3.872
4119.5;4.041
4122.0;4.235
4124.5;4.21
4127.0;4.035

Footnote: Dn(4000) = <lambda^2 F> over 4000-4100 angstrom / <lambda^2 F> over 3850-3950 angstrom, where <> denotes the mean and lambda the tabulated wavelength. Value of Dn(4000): 1.3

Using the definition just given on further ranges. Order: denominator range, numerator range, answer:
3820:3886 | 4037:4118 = 1.35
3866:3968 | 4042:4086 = 1.32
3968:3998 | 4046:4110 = 1.16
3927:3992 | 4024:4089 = 1.31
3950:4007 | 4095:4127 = 1.10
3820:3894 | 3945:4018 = 1.19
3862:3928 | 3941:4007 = 1.06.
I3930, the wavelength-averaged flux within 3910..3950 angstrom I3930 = 3.67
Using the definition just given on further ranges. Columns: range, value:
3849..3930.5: 3.7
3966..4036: 3.99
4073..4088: 4.29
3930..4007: 3.64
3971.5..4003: 3.95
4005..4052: 4.35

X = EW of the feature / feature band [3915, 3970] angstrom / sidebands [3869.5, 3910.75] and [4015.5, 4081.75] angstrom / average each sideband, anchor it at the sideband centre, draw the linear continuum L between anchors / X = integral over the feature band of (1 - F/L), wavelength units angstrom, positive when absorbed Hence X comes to 4.1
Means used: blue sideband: 3.51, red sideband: 4.38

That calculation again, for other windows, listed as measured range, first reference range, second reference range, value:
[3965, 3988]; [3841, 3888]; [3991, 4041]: 4.2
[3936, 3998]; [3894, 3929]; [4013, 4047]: 6.4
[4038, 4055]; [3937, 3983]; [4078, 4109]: -3.3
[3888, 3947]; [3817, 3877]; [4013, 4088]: 2.7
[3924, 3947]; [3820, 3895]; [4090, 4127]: 0.5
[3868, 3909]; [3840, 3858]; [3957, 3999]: 1.0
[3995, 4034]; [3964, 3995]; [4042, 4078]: -3.6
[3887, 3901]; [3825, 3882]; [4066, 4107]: 1.3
